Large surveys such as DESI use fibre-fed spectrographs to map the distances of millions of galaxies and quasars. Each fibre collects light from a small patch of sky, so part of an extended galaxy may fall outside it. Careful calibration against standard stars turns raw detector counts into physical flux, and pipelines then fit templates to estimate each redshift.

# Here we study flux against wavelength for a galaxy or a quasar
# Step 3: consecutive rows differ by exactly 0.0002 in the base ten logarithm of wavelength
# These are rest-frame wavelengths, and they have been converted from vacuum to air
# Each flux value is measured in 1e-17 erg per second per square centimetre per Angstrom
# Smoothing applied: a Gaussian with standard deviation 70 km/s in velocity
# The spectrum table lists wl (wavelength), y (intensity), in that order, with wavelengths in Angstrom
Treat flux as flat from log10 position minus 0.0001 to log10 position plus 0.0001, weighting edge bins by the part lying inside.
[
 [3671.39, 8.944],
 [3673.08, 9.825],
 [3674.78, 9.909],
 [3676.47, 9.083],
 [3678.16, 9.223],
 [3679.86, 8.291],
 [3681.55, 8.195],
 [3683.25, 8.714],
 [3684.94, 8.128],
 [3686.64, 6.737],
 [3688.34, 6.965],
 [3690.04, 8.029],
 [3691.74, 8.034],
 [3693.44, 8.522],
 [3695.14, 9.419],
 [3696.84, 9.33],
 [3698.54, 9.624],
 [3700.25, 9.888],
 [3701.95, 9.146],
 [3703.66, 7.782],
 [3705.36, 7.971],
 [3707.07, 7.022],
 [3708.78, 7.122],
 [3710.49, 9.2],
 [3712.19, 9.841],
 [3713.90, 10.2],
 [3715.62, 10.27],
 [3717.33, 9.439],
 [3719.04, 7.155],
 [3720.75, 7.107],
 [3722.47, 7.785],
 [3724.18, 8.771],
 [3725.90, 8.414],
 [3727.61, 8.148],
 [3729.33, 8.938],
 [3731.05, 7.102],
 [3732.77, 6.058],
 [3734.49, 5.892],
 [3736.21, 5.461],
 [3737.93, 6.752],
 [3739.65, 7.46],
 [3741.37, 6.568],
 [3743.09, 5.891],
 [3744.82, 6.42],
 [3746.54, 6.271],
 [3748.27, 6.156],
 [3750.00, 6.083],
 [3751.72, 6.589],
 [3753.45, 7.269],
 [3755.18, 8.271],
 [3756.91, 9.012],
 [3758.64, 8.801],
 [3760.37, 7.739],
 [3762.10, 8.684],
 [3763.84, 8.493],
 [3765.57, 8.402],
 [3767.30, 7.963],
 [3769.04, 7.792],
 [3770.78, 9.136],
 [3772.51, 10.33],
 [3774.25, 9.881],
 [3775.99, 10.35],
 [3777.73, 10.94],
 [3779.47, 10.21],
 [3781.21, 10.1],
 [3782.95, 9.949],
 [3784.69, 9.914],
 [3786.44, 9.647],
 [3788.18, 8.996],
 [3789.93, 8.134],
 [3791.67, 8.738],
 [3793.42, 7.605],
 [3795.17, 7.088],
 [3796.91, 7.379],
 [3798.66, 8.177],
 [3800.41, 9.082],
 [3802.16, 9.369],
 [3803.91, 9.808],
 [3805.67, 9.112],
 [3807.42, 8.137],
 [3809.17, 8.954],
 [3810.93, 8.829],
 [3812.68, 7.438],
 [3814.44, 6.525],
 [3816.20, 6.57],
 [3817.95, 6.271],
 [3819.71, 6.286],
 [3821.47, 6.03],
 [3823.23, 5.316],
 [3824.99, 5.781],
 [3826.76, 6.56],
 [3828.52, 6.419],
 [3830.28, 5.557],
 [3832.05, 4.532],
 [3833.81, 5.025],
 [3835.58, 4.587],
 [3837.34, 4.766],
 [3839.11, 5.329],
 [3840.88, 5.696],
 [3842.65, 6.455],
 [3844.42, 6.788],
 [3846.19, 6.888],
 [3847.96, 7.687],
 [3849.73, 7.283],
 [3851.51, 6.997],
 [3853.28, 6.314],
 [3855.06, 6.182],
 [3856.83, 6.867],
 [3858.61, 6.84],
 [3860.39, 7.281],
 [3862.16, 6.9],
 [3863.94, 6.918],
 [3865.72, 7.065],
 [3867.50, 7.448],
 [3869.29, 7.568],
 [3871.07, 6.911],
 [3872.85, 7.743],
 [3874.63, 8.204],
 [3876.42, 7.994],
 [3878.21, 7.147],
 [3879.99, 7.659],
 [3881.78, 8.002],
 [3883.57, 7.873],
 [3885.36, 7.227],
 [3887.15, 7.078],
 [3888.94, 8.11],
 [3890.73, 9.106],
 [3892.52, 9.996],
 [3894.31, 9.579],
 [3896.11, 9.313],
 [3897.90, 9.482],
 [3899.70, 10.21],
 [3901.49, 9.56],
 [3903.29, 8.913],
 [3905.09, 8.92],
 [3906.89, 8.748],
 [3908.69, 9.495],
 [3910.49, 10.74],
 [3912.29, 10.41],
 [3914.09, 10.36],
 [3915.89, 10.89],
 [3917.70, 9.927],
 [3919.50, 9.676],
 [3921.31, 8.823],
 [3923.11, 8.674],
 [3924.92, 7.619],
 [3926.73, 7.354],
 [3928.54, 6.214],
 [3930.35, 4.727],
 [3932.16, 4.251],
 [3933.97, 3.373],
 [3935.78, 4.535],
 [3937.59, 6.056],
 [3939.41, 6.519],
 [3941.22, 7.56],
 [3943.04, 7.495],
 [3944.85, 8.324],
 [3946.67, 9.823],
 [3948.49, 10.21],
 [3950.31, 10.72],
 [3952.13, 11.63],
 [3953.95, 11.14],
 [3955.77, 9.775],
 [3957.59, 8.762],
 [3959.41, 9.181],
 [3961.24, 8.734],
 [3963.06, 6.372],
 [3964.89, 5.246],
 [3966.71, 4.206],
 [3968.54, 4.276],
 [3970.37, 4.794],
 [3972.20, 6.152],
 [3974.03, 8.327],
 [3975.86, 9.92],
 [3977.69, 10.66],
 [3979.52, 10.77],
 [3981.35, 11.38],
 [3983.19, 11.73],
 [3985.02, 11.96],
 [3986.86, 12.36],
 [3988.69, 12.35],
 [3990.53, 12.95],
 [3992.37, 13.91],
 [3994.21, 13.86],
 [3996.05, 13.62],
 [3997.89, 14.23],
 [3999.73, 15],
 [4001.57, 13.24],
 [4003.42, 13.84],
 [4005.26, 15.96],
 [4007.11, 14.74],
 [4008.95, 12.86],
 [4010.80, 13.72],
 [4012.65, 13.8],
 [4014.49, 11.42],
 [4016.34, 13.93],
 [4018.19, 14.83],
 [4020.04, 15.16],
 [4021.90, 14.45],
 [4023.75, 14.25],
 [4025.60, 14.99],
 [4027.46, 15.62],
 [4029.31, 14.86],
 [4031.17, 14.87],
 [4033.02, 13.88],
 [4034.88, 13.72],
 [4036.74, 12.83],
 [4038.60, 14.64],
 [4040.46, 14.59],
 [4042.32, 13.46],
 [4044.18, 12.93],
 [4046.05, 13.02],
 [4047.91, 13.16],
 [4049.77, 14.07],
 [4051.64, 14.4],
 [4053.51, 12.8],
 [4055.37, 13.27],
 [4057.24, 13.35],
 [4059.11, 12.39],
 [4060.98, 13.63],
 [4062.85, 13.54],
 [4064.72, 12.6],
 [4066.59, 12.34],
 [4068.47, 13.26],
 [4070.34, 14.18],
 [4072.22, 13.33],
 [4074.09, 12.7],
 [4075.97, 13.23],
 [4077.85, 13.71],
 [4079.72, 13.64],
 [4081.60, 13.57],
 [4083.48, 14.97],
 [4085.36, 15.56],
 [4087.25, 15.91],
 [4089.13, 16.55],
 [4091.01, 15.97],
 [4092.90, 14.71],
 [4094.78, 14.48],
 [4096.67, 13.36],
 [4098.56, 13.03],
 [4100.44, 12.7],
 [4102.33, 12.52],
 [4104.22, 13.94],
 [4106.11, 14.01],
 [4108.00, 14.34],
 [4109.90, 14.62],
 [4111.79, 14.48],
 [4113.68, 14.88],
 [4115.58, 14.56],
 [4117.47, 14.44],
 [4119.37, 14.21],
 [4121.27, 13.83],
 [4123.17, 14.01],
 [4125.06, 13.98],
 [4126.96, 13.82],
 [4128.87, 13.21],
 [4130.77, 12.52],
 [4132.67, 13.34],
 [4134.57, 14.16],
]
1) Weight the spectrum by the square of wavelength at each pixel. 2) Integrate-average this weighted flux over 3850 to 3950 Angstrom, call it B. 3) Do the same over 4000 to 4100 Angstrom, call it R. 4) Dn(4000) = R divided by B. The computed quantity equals 1.9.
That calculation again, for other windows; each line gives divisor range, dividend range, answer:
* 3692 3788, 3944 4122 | 1.79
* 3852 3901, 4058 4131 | 1.98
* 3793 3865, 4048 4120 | 2.31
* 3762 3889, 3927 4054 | 1.61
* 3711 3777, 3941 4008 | 1.49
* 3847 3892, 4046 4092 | 2.07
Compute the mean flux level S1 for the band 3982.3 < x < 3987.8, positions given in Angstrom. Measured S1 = 12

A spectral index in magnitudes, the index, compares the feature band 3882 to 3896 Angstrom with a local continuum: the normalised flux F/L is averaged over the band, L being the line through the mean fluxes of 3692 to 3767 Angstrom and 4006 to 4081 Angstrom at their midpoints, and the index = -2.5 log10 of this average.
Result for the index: 0.27 mag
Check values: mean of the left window 7.92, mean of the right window 13.7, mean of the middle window 8.45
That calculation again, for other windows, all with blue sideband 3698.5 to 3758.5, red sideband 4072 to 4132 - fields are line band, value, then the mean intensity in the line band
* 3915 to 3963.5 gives 0.364 mag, 8.1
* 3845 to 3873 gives 0.377 mag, 7.04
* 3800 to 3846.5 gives 0.353 mag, 6.72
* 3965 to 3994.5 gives 0.228 mag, 9.77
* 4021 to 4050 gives -0.091 mag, 14.1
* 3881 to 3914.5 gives 0.168 mag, 9.1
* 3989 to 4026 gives -0.124 mag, 14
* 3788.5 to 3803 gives 0.083 mag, 8.23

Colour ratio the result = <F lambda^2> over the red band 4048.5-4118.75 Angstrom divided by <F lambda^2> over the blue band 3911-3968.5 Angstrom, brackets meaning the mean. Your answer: 1.9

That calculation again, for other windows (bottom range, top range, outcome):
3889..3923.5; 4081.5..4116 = 1.66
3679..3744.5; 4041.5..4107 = 2.06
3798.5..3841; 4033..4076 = 2.22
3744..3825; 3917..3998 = 1.18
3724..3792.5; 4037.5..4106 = 1.98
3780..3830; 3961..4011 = 1.53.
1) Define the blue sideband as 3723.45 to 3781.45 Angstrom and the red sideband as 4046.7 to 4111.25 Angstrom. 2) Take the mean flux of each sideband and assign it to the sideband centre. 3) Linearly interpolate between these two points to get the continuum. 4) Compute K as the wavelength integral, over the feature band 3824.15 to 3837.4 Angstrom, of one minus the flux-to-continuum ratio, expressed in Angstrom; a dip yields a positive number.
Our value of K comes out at 5.5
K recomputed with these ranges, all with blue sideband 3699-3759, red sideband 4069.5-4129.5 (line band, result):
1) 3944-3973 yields 8.89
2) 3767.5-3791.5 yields -2.73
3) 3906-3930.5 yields 4.52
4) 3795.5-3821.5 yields 3.37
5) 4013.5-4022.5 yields -0.85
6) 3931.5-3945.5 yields 6.61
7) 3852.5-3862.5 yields 3.24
